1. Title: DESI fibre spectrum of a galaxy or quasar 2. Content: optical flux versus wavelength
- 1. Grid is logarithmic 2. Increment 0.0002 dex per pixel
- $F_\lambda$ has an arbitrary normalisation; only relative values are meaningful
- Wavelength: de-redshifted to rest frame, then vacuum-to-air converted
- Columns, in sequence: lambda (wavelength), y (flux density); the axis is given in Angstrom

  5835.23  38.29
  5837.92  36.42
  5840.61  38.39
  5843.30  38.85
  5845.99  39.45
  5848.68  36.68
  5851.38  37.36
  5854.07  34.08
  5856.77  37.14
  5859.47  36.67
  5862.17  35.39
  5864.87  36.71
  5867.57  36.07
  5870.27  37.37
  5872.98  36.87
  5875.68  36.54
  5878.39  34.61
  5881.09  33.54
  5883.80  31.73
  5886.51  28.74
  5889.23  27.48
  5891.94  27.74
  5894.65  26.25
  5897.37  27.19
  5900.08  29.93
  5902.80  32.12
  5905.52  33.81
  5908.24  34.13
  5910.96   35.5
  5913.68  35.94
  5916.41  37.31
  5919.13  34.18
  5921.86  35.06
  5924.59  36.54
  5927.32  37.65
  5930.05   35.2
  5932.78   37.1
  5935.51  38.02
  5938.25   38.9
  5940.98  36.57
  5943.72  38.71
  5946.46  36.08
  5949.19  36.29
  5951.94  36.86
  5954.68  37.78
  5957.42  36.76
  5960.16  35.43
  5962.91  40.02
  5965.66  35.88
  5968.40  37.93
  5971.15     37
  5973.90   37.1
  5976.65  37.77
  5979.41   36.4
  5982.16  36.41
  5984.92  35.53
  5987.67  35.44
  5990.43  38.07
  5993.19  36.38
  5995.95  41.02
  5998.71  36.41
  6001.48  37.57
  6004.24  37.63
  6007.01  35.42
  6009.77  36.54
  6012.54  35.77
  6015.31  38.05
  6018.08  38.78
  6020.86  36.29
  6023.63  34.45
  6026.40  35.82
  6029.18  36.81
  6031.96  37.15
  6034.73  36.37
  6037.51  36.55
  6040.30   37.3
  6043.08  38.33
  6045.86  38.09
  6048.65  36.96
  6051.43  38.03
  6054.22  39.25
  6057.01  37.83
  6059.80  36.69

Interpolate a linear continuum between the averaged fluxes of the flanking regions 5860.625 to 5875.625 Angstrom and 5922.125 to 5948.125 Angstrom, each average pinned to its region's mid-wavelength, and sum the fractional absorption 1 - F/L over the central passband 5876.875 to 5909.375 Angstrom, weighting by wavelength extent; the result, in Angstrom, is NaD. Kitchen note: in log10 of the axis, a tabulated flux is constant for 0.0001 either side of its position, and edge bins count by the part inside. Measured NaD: 5.41 Angstrom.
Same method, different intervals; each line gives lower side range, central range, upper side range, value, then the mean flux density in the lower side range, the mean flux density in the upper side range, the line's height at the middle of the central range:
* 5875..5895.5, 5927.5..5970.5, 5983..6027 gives -4.0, 30.8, 36.8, 34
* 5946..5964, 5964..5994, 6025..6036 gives 0.1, 37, 36.6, 36.9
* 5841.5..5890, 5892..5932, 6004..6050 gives 2.6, 35.4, 36.8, 35.8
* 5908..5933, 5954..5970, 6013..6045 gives -0.4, 35.9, 36.9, 36.3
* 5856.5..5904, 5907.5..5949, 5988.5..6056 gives -2.7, 32.8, 37.2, 34.3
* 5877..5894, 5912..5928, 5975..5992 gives -1.7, 30.5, 36.6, 32.6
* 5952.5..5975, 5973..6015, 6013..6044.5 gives 0.2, 37.2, 36.9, 37.1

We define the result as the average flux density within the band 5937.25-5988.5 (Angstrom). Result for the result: 37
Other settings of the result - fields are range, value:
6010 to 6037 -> 36.6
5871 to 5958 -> 34.4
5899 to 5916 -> 33.8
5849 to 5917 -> 33.6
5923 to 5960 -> 37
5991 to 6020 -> 37.3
